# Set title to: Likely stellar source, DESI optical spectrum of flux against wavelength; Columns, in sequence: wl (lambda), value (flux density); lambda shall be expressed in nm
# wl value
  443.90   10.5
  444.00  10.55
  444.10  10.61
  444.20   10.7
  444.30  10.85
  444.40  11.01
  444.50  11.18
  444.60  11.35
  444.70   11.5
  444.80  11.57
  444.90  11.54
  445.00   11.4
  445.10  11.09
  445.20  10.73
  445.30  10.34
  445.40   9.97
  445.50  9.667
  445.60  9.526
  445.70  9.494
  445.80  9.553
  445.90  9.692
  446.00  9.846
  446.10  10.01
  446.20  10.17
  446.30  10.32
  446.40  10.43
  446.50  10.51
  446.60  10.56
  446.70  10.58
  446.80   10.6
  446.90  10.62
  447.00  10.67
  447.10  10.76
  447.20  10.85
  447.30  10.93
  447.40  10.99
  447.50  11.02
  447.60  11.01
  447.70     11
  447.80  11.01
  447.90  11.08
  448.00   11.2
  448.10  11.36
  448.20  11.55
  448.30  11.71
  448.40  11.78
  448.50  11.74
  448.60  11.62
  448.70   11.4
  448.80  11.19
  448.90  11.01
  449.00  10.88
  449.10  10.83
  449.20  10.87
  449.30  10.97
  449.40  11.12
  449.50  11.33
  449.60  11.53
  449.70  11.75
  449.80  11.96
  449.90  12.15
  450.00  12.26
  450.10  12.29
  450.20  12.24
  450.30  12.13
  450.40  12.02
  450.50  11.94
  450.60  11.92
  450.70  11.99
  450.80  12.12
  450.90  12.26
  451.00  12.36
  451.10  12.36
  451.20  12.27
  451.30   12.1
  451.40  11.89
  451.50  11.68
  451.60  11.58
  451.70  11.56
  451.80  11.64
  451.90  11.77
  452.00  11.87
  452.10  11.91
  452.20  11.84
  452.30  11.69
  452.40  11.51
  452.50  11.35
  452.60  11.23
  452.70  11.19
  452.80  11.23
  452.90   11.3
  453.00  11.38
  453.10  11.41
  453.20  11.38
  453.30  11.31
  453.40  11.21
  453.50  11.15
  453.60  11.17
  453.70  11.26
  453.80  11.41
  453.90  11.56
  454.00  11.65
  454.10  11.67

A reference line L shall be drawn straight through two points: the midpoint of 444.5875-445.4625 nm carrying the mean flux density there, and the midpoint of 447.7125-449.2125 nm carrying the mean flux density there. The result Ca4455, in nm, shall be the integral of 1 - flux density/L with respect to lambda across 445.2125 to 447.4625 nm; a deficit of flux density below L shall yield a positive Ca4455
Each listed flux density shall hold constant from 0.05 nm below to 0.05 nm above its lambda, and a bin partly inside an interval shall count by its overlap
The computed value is 0.169 nm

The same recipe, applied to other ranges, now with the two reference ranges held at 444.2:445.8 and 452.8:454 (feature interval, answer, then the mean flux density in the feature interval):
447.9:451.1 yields -0.18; 11.7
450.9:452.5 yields -0.09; 11.9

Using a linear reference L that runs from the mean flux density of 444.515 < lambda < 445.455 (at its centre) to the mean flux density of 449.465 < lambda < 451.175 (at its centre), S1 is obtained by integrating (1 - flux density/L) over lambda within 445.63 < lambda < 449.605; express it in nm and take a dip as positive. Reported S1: 0.25 nm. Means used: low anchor 11.1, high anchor 12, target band 10.8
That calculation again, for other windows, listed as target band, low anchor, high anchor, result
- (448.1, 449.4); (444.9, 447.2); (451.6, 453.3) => -0.06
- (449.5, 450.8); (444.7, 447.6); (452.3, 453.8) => -0.12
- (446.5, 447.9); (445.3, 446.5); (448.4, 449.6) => -0.05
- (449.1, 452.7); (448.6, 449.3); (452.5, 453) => -0.20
